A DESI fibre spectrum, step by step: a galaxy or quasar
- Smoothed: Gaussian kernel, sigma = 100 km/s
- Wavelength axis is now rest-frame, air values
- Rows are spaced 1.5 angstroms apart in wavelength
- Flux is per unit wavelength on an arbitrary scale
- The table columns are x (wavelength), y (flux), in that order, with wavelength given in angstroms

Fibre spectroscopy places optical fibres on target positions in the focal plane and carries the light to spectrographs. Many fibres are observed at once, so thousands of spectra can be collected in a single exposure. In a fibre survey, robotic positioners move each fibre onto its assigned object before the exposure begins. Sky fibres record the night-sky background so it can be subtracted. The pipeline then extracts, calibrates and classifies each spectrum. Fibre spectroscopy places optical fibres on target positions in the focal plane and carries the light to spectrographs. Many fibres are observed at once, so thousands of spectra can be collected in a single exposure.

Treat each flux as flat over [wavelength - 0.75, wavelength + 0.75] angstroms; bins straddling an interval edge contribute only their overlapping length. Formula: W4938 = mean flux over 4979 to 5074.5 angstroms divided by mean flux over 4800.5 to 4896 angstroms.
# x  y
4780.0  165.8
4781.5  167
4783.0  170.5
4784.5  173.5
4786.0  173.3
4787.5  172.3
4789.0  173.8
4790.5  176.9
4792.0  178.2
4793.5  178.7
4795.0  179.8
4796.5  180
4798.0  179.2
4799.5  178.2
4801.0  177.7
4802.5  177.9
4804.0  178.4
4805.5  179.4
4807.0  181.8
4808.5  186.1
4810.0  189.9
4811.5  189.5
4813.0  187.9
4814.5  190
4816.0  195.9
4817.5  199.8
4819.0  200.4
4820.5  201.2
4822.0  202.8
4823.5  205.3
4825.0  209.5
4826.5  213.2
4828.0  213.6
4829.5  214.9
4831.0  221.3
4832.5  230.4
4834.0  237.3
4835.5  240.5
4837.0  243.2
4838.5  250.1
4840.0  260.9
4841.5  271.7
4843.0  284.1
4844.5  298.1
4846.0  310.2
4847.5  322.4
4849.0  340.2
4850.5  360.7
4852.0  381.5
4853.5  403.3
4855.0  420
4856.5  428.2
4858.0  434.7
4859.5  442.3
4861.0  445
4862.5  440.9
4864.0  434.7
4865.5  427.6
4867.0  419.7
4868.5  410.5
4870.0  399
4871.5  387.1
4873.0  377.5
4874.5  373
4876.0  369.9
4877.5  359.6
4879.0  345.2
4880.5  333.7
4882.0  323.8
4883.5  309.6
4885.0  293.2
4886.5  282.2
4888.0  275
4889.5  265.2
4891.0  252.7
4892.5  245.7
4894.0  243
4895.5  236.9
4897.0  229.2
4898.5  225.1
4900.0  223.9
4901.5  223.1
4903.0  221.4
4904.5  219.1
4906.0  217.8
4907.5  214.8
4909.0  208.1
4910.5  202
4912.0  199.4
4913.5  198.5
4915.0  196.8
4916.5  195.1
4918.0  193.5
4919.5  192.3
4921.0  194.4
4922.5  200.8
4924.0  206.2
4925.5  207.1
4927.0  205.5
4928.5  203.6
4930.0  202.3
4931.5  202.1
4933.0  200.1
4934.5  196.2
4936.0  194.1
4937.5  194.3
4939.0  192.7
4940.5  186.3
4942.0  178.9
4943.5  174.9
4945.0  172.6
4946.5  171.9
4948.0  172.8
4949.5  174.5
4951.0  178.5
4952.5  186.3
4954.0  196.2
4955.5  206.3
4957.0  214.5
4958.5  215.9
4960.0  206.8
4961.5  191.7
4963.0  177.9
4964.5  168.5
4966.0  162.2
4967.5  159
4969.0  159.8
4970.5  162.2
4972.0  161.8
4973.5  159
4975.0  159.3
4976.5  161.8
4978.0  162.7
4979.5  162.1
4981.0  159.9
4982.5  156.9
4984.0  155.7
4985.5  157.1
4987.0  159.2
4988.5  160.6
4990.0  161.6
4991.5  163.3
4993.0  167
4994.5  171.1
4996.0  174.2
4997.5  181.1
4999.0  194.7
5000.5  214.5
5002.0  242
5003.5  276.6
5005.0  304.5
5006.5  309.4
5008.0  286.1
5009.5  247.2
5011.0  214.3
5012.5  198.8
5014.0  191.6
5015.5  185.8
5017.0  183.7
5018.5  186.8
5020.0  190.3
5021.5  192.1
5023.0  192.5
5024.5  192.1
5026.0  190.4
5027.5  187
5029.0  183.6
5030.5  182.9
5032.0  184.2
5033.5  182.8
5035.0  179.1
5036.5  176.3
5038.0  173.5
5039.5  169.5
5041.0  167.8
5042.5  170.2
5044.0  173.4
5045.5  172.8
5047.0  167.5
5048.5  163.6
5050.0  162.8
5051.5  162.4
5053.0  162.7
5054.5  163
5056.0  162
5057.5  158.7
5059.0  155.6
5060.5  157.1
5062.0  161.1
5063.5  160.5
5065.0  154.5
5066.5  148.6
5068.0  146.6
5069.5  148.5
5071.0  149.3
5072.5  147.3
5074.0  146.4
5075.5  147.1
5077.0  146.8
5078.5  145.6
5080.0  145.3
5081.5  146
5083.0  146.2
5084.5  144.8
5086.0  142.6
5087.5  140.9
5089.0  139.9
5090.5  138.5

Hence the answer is 0.63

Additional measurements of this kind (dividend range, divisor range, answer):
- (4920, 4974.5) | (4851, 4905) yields 0.56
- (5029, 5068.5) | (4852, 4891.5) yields 0.45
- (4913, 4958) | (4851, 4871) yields 0.46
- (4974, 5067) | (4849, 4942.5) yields 0.65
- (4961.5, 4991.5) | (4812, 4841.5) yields 0.74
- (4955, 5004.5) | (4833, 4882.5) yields 0.50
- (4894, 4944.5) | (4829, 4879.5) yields 0.59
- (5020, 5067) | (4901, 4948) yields 0.87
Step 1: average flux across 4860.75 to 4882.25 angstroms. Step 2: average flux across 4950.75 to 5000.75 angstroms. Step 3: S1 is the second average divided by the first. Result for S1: 0.45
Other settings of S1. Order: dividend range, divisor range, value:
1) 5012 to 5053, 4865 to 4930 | 0.67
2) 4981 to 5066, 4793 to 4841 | 0.91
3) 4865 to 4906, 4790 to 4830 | 1.60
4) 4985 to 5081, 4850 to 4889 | 0.48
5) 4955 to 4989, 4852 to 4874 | 0.41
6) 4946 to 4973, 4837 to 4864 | 0.51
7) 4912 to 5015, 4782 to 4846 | 0.94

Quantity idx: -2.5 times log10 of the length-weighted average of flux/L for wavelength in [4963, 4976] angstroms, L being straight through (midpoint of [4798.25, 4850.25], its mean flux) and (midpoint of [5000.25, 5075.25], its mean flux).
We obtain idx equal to 0.21 mag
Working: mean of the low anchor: 224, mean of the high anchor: 185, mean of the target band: 162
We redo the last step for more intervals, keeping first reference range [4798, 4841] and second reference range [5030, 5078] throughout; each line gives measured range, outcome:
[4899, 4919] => -0.11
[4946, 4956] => -0.01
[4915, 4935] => -0.08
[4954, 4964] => -0.12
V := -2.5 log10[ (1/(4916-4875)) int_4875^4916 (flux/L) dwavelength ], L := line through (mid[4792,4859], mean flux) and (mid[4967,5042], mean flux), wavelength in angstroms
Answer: -0.15 mag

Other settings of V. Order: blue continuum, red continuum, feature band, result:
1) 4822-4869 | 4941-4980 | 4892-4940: 0.117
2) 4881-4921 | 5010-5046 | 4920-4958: 0.140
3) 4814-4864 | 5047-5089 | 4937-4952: 0.255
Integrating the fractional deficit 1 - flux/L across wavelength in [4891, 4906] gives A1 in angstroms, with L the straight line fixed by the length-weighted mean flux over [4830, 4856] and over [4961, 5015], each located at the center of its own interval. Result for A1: 1.6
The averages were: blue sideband 299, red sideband 189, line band 230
